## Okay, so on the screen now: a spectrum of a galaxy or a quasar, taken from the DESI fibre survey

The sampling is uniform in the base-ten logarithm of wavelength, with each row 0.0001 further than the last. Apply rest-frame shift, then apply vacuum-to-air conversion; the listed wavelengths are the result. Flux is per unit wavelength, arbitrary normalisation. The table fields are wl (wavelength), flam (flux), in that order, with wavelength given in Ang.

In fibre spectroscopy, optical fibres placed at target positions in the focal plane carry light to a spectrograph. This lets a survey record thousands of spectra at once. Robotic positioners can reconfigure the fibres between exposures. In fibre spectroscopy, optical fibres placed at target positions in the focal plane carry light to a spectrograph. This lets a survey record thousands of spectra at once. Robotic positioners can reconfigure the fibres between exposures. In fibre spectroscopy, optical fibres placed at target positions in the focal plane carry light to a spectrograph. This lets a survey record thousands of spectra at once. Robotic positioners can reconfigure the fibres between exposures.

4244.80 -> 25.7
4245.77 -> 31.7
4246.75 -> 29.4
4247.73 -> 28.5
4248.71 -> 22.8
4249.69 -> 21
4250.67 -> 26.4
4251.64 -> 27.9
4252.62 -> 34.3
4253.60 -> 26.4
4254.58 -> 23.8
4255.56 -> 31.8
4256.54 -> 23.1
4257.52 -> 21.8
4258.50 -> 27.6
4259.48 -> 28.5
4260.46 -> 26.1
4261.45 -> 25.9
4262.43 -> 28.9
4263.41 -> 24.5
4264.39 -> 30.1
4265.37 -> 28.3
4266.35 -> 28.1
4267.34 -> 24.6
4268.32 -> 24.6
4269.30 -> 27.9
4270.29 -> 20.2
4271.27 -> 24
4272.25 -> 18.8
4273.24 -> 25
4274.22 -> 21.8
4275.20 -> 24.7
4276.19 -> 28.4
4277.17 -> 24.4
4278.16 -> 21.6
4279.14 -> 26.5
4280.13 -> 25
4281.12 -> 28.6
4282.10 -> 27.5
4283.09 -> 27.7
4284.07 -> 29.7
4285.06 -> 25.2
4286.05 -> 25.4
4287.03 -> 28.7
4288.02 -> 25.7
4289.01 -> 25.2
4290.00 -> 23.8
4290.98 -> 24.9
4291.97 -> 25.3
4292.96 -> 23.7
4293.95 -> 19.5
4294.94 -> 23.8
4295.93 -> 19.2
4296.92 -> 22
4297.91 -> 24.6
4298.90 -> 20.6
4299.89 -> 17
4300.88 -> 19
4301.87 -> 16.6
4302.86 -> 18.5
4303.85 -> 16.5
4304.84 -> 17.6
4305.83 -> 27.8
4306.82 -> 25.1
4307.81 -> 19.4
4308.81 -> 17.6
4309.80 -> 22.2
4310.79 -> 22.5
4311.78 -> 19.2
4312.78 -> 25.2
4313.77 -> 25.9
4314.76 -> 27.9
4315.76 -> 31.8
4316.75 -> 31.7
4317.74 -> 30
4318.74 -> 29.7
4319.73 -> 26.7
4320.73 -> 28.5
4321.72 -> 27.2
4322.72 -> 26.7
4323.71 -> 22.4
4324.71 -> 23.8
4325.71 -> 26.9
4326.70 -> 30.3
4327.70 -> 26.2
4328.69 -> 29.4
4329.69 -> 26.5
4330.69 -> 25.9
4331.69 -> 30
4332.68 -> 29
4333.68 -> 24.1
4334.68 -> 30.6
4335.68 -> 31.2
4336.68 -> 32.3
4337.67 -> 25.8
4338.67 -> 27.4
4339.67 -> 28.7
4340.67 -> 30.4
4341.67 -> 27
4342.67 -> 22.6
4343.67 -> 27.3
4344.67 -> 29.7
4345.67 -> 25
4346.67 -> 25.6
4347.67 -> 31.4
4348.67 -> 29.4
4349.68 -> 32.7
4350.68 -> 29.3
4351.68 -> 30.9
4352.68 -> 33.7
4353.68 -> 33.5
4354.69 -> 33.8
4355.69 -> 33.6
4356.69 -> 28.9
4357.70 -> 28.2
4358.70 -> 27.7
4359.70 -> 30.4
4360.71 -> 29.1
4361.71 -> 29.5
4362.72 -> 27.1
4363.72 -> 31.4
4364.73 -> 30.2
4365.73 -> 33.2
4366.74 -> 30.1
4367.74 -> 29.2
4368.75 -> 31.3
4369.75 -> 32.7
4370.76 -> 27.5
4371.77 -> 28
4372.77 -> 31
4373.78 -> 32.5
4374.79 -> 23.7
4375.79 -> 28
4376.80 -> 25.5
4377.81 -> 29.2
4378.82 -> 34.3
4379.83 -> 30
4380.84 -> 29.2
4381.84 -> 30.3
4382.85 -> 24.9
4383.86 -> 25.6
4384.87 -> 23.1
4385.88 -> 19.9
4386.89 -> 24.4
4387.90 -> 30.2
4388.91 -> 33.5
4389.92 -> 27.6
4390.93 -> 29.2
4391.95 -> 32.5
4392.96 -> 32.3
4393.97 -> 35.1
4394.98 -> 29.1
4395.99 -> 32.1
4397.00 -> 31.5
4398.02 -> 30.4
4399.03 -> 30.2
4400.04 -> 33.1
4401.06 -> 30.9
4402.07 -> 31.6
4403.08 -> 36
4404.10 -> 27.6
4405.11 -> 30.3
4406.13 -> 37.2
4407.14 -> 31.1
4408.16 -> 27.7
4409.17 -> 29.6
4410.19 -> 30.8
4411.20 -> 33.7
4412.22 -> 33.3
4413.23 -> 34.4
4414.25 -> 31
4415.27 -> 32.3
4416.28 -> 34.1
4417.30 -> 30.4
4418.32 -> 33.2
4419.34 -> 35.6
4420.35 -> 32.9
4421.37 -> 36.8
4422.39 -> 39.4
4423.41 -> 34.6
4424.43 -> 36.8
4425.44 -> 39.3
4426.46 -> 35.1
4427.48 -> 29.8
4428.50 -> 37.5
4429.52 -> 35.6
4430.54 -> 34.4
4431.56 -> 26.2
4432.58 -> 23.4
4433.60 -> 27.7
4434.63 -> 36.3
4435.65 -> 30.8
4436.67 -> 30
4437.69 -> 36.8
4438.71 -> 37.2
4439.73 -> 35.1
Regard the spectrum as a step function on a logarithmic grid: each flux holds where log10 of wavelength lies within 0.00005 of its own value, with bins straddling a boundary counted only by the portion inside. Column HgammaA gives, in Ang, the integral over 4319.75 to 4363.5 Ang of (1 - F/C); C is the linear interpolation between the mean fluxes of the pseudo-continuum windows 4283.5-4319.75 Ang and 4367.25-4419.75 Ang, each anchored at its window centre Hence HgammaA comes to -3.4 Ang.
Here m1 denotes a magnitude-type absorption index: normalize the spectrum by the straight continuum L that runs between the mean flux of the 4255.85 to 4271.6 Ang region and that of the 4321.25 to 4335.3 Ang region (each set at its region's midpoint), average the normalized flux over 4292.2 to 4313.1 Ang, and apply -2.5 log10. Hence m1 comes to 0.27 mag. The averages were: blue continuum 26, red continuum 27.1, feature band 20.9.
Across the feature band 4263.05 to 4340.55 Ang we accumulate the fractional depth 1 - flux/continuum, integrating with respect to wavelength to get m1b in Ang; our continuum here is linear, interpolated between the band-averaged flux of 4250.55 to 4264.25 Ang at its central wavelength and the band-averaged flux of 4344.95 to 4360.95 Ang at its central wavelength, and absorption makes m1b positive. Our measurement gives 9.1 Ang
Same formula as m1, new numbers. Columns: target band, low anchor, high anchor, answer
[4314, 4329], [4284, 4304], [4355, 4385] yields -0.12 mag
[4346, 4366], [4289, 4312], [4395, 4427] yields -0.12 mag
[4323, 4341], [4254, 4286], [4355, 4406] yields 0.01 mag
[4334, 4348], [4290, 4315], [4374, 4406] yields -0.12 mag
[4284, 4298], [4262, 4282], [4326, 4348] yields 0.08 mag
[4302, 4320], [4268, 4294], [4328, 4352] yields 0.12 mag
